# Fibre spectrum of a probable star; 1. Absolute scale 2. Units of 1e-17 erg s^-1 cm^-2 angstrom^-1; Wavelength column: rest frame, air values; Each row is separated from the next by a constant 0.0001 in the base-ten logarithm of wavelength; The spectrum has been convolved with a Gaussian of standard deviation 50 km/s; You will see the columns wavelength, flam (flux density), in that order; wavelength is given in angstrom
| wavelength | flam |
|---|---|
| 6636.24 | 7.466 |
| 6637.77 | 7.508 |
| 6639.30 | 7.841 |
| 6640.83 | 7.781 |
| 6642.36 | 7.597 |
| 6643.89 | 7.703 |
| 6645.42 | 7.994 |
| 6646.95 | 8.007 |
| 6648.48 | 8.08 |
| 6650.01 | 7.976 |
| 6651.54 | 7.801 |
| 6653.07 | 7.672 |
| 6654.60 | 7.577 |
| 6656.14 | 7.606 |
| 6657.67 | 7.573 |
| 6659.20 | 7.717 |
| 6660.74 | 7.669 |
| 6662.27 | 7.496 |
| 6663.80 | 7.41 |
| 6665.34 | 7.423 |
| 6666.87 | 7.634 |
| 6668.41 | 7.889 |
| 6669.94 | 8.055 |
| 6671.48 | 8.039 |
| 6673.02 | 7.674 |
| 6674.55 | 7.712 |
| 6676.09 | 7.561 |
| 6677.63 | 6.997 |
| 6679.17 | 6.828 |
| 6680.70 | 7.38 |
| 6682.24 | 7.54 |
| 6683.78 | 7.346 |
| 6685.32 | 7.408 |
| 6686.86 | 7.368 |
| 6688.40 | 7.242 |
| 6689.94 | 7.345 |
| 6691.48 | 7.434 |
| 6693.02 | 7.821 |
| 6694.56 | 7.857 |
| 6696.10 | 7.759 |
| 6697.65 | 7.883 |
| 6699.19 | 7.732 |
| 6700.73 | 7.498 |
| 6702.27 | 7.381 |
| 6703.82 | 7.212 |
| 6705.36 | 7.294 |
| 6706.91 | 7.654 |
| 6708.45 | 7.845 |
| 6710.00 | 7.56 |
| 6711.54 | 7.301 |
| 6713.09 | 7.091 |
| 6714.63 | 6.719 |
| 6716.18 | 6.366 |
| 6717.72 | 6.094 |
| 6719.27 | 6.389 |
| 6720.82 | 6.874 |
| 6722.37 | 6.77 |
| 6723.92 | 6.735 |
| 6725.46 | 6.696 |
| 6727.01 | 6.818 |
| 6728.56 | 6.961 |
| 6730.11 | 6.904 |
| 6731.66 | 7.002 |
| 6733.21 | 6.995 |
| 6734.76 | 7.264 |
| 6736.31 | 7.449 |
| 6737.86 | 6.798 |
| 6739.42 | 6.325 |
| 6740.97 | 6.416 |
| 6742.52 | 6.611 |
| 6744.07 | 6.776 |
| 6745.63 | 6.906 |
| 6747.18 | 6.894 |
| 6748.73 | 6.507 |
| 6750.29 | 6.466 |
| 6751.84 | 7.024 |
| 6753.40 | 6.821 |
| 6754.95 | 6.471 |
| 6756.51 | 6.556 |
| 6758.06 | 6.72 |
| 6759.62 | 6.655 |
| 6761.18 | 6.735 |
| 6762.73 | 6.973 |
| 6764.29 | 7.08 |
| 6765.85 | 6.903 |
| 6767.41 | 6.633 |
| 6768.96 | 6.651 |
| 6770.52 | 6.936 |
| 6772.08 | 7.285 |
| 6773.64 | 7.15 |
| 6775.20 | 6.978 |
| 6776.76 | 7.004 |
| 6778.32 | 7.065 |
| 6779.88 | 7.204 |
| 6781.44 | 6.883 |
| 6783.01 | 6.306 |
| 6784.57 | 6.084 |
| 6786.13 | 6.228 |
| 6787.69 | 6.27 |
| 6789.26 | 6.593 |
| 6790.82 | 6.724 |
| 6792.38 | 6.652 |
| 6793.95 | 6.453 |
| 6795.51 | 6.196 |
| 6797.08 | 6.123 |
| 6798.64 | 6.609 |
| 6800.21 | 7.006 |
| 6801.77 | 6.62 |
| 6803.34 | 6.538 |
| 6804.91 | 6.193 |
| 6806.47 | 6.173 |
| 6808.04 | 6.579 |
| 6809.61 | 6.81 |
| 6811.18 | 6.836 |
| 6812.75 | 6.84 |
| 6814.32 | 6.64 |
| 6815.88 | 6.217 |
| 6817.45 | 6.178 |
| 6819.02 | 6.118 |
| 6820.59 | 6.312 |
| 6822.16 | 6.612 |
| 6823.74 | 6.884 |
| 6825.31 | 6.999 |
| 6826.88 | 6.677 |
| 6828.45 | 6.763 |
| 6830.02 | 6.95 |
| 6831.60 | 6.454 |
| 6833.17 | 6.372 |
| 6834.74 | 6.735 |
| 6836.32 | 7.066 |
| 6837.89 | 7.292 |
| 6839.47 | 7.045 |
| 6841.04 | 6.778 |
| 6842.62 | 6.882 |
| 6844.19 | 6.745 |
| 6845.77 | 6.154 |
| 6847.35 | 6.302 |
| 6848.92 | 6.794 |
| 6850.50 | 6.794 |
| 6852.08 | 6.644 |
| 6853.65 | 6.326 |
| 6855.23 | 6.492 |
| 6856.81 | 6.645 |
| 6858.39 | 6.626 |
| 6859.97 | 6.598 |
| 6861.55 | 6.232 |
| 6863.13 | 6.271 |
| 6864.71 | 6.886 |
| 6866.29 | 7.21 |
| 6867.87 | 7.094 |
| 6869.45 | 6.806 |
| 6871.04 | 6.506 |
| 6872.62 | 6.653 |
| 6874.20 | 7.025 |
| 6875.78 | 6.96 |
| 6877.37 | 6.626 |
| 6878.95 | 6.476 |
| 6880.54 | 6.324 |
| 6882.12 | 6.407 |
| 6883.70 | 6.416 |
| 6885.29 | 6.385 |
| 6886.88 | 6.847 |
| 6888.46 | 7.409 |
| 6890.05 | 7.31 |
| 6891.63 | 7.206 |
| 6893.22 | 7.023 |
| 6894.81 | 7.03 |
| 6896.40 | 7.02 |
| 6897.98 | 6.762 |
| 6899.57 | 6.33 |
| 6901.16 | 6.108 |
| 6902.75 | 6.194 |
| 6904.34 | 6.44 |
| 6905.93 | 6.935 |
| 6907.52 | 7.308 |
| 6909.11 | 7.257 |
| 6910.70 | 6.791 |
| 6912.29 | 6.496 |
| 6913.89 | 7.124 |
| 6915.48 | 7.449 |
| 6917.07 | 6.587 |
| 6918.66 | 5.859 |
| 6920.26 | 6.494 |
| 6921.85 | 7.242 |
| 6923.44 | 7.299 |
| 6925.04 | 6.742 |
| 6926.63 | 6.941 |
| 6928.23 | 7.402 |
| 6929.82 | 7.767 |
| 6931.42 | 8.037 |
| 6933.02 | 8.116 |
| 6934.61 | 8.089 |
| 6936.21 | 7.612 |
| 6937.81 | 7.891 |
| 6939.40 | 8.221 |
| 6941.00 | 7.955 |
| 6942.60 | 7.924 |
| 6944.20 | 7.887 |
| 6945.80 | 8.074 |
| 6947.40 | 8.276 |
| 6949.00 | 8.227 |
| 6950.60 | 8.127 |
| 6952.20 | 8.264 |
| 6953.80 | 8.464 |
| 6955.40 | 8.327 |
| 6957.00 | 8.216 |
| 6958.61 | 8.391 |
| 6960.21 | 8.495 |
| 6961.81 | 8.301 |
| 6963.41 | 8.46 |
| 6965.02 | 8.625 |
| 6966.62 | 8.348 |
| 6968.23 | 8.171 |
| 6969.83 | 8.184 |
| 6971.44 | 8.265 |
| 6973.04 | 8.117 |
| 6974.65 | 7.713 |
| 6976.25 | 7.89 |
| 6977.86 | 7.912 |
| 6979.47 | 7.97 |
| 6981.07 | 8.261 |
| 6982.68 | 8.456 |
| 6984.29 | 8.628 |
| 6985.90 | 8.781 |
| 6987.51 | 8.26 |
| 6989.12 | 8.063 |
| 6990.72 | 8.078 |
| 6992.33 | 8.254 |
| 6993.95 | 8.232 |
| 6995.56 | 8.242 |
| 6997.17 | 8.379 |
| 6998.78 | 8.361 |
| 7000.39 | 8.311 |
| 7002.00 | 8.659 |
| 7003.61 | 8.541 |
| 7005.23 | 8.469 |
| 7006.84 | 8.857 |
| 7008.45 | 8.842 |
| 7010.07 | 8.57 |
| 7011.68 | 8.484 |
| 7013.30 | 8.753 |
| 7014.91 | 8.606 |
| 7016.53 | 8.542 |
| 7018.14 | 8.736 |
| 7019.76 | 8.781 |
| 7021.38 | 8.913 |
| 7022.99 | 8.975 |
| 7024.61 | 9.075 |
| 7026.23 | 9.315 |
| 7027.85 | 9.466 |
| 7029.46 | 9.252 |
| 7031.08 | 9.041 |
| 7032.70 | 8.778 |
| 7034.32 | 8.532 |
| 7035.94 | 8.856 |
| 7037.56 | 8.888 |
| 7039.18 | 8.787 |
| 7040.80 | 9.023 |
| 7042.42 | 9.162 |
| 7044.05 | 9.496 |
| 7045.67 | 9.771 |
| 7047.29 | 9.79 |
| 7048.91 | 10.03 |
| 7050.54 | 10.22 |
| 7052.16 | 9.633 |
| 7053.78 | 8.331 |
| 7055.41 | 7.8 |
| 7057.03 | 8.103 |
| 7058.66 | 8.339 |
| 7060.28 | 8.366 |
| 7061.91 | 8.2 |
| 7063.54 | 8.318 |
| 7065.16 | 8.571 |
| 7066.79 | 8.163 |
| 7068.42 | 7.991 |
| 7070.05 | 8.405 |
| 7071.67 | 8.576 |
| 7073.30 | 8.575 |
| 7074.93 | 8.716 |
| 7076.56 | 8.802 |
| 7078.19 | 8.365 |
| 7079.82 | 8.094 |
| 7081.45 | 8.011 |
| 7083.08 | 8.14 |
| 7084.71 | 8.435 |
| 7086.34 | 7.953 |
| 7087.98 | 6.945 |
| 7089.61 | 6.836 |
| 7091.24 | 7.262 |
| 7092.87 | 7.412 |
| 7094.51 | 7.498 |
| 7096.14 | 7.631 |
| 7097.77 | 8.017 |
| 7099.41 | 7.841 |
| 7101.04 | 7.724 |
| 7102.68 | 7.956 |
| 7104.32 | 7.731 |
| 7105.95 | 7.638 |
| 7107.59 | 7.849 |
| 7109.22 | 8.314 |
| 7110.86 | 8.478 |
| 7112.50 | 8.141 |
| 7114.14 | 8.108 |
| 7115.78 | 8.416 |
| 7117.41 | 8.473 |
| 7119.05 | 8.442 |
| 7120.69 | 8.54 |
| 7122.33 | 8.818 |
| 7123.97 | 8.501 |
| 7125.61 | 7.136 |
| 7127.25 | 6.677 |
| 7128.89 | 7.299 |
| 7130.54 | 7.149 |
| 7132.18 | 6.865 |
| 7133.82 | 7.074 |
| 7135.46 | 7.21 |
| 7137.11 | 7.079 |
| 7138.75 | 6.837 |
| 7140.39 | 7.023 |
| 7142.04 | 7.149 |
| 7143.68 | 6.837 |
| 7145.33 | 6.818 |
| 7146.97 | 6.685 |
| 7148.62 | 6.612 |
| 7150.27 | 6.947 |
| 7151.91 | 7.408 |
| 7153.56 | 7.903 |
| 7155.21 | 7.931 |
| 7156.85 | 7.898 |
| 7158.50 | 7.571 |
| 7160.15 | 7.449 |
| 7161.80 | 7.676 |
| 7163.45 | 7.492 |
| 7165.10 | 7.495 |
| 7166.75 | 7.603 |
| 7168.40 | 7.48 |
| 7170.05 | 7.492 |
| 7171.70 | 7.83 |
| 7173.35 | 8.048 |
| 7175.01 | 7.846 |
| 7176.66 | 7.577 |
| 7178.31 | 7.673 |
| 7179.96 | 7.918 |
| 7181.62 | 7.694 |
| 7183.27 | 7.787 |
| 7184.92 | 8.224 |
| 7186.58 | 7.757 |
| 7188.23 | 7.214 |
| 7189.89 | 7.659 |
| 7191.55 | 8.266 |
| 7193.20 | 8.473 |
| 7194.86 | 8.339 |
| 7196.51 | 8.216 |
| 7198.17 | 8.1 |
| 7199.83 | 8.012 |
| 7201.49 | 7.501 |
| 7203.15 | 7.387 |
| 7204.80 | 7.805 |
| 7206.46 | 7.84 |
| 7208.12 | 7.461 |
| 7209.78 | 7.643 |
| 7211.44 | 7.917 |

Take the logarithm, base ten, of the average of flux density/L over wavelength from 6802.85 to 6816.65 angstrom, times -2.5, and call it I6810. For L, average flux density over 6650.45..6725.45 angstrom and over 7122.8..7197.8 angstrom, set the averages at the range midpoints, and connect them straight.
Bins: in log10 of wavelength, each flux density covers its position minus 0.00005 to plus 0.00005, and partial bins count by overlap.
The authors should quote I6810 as 0.138 mag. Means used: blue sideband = 7.4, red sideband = 7.52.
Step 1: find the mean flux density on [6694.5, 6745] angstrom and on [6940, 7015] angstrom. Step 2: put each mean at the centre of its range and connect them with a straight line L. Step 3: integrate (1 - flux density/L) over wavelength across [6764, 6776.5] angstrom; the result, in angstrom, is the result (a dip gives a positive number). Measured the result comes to 0.6 angstrom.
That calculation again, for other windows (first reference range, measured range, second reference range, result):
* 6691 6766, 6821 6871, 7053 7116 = 4.3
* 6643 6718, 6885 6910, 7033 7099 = 3.7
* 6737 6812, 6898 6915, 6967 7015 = 2.2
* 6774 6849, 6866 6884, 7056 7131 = 0.6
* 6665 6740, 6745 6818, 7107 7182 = 6.5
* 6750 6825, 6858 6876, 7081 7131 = 0.6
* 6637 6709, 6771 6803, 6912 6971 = 4.2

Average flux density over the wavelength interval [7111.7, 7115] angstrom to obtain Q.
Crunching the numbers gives 8.12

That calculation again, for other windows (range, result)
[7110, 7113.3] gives 8.3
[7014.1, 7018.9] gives 8.64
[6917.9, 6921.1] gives 6.19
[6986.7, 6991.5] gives 8.15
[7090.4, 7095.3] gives 7.39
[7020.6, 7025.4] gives 9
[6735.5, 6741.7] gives 6.75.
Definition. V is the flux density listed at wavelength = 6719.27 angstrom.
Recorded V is 6.389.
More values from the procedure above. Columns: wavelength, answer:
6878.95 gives 6.476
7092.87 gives 7.412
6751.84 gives 7.024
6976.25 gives 7.89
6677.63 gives 6.997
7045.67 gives 9.771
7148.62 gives 6.612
